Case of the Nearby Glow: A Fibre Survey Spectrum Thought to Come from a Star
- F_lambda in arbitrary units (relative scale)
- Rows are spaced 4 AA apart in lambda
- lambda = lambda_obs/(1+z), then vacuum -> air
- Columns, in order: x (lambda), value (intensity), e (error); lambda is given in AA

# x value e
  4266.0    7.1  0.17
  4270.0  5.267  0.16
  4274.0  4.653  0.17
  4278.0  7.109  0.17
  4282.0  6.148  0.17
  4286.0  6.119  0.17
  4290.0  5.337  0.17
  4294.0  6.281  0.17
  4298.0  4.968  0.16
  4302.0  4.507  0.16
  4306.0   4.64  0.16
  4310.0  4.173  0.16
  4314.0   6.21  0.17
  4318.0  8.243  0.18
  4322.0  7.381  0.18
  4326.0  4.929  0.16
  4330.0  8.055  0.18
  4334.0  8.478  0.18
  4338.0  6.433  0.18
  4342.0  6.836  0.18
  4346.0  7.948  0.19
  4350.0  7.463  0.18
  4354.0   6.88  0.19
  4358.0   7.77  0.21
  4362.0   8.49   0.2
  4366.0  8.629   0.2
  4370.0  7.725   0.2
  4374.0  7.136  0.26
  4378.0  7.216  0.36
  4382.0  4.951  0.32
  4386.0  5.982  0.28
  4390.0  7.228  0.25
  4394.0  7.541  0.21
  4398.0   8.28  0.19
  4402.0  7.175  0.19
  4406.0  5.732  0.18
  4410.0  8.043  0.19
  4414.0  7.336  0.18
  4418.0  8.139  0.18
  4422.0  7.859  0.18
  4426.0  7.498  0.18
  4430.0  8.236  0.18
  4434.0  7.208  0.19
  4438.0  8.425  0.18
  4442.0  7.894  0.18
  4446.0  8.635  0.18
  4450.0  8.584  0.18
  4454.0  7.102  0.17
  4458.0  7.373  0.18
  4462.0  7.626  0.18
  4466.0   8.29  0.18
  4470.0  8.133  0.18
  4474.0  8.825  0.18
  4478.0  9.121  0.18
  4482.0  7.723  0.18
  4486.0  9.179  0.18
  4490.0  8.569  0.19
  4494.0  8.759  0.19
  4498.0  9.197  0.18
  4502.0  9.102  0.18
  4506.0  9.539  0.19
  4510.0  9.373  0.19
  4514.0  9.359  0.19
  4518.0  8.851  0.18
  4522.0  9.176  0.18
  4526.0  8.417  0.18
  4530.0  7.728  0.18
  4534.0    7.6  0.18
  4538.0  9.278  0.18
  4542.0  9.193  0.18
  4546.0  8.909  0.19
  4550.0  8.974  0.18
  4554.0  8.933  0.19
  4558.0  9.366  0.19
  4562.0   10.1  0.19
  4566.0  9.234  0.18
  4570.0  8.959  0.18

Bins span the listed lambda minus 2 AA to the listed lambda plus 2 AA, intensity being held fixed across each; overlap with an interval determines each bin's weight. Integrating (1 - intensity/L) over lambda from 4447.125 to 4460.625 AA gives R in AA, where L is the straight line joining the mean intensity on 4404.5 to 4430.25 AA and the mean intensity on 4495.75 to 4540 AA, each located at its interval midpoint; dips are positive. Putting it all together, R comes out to 0.5 AA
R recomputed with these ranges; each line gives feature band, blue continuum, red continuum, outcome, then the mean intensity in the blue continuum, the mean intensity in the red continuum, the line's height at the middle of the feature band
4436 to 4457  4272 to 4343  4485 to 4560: -0.43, 6.13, 8.92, 7.93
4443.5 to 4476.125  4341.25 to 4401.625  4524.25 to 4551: -0.31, 7.34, 8.57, 8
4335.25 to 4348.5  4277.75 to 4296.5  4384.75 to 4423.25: -0.97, 6.08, 7.35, 6.67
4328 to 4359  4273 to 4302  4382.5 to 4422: -4.85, 5.75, 7.21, 6.47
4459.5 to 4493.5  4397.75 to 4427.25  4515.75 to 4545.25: -1.41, 7.46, 8.63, 8.09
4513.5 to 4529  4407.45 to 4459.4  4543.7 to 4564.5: 0.07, 7.85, 9.25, 8.87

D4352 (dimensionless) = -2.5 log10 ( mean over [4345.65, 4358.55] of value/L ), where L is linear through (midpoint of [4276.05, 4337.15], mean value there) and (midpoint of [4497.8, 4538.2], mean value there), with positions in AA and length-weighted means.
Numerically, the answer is -0.10 mag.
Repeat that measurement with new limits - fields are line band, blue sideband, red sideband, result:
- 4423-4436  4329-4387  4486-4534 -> 0.05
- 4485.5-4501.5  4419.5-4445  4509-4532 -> -0.05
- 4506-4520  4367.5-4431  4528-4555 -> -0.11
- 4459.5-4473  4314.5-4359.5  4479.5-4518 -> 0.08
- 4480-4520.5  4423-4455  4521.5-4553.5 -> -0.07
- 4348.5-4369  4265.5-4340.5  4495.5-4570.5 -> -0.16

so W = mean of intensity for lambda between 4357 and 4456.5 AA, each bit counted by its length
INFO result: 7.55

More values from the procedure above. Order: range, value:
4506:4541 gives 8.78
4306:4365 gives 7.04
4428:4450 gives 8.13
